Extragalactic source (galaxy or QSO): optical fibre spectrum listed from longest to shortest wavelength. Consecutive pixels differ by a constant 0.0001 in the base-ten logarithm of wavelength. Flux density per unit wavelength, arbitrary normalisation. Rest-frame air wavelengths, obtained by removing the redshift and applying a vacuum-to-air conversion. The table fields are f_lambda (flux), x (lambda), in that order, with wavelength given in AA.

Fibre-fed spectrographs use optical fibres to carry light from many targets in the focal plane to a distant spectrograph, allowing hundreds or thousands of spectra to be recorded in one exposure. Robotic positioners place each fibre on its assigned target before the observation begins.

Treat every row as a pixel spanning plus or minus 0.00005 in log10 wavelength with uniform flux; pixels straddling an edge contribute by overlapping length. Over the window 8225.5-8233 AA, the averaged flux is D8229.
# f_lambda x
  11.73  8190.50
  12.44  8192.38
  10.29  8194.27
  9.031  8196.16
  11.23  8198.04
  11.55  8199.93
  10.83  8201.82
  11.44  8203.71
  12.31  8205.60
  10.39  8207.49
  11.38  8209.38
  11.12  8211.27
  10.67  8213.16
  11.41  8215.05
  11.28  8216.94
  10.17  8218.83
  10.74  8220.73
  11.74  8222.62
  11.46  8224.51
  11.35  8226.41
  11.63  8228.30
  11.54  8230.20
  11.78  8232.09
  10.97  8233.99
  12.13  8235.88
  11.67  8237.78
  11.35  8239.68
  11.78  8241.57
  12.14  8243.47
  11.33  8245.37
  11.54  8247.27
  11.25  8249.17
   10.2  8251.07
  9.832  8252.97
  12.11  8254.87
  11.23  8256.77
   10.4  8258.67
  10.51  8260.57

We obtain 11.6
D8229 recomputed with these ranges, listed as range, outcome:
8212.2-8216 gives 11.1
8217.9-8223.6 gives 10.9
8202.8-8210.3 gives 11.4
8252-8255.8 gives 11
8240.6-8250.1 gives 11.6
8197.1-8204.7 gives 11.3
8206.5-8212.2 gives 11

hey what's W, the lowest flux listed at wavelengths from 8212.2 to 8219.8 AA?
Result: 10.17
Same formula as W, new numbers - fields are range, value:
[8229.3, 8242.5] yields 10.97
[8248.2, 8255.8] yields 9.832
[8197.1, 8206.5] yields 10.83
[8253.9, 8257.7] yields 11.23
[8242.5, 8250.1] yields 11.25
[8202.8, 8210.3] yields 10.39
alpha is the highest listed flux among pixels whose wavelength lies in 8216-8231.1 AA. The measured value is 11.74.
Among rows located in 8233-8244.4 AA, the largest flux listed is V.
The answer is 12.14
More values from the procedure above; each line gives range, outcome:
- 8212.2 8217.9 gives 11.41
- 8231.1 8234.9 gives 11.78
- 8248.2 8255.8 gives 12.11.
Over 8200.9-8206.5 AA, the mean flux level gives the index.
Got 11.5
